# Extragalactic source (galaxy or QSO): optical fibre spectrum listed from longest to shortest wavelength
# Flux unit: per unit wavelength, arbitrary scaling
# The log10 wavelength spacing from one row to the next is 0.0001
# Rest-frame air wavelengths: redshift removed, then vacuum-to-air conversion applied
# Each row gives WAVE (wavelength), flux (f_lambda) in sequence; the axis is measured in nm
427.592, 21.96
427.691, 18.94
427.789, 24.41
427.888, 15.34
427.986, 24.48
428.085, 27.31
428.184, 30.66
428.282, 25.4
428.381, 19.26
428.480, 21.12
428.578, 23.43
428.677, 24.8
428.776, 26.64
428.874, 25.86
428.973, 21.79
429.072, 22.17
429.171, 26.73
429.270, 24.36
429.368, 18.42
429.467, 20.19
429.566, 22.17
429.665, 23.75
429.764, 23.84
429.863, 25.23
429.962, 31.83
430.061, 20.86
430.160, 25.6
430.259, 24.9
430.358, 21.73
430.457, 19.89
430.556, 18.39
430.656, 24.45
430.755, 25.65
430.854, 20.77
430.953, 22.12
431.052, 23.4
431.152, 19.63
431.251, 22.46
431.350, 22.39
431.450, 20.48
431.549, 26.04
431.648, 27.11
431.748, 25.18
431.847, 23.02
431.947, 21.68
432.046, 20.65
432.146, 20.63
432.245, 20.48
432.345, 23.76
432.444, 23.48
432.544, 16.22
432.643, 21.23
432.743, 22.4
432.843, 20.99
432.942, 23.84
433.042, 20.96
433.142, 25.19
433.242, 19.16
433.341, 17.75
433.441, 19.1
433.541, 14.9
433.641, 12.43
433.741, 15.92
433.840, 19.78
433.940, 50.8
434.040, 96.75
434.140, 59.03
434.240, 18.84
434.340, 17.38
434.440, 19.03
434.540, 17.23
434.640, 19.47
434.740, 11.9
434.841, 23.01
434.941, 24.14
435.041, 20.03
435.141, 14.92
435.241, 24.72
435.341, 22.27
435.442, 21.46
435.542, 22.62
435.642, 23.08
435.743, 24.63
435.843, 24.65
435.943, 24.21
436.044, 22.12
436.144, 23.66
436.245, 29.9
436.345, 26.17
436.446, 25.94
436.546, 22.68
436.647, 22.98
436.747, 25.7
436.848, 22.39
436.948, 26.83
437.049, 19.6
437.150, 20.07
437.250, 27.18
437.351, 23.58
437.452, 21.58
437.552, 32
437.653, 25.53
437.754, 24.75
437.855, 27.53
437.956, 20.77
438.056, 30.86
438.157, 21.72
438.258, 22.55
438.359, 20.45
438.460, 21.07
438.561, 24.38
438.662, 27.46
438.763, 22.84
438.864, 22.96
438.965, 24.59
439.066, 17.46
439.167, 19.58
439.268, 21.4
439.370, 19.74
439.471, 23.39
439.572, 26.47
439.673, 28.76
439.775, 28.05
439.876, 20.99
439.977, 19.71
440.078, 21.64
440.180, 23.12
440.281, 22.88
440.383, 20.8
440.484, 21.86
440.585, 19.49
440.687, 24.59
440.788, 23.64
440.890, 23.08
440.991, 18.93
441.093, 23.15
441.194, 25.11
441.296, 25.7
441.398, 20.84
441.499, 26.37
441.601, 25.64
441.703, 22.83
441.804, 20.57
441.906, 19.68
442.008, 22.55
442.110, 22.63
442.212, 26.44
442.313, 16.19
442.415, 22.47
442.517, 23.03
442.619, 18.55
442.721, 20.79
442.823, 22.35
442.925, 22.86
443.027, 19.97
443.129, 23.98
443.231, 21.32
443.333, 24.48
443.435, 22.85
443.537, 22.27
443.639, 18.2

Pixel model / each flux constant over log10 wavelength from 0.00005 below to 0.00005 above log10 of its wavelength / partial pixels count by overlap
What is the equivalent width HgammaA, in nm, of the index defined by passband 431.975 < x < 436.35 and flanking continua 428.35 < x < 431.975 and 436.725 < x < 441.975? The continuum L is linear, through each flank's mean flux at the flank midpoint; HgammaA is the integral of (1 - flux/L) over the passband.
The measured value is -0.159 nm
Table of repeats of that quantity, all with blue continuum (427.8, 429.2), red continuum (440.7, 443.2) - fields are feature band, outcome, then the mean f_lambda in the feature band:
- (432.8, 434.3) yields -0.37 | 29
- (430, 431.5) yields 0.09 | 22.3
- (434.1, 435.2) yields 0.06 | 22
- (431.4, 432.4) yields 0.03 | 22.9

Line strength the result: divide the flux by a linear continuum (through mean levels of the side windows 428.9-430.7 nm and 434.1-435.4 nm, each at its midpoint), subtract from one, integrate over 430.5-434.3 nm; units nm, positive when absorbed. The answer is -0.39 nm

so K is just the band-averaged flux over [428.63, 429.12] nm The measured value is 24.3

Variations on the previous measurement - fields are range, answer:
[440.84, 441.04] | 21.1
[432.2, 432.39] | 22.1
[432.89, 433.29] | 22.3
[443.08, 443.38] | 23.2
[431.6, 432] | 24.2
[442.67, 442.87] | 21.5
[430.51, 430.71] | 21.5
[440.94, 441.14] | 21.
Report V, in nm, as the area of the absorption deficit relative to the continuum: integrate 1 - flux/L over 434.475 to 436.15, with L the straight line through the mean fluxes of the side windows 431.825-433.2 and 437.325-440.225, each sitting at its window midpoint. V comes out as 0.09 nm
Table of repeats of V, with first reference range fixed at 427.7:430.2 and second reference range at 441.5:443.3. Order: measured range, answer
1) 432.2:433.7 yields 0.20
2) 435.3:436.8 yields -0.09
